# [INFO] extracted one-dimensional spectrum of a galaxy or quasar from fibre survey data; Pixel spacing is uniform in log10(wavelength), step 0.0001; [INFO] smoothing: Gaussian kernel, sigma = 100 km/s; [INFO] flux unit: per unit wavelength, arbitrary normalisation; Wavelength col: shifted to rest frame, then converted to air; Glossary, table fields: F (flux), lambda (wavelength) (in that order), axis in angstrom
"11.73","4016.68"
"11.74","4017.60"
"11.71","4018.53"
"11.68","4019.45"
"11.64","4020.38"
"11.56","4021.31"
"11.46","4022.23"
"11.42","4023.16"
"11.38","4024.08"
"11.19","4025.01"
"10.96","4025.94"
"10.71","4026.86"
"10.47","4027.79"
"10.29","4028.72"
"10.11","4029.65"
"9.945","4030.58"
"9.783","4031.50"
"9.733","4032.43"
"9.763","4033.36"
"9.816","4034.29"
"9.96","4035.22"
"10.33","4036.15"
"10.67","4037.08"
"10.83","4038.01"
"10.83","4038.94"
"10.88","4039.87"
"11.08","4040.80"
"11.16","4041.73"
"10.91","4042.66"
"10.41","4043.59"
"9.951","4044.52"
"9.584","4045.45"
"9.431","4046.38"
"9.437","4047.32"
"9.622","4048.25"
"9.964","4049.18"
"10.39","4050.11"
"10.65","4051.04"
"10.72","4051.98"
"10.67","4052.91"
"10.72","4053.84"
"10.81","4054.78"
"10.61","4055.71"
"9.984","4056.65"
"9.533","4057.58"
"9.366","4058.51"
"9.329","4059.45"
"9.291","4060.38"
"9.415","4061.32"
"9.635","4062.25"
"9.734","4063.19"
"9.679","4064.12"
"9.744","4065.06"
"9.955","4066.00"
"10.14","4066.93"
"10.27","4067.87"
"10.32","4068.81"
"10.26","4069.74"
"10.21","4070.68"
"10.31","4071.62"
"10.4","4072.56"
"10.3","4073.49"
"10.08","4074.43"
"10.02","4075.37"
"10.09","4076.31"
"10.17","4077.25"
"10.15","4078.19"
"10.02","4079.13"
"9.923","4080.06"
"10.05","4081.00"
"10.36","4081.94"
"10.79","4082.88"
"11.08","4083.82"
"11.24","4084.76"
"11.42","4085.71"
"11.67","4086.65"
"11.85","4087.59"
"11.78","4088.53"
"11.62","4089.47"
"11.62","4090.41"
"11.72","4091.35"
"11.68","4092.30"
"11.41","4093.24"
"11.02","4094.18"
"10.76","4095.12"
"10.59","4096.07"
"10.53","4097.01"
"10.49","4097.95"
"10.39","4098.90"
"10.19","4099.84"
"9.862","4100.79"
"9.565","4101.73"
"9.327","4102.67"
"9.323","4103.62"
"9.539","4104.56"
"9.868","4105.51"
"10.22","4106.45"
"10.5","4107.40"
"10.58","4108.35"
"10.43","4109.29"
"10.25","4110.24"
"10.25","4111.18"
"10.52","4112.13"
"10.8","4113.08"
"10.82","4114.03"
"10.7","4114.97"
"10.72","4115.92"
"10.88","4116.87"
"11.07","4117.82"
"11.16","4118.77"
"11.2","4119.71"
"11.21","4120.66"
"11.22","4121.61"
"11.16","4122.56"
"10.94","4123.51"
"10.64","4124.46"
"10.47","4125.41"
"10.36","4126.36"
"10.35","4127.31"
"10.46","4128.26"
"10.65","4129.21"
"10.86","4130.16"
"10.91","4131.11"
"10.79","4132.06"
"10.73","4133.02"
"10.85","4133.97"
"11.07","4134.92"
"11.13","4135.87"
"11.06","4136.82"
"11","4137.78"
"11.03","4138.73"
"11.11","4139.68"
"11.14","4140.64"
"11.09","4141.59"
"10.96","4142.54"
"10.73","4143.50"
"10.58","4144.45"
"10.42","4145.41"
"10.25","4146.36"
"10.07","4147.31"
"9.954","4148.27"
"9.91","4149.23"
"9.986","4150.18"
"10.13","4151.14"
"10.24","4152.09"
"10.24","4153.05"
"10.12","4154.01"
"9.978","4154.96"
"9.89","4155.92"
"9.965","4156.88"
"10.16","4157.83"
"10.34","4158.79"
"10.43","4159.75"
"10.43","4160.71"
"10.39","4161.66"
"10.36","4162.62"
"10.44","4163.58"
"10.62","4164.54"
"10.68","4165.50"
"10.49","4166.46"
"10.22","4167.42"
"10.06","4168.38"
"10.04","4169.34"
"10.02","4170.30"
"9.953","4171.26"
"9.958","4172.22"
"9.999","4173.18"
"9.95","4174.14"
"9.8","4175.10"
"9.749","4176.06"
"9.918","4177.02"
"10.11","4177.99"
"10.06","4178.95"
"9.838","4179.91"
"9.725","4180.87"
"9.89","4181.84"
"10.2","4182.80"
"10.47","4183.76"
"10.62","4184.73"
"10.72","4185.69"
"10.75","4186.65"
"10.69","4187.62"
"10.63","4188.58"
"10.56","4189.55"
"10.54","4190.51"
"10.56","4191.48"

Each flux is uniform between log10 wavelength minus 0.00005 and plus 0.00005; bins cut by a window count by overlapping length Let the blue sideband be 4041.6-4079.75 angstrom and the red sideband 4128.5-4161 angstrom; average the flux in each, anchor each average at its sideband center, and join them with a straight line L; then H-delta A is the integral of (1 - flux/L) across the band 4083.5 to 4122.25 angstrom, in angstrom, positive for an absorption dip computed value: -1.71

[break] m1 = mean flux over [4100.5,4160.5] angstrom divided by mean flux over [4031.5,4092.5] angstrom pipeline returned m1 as 1.0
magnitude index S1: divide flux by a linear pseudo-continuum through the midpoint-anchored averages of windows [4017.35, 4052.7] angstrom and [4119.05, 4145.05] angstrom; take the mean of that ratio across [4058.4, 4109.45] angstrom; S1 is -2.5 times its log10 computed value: 0.04 mag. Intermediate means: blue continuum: 10.6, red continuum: 10.9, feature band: 10.4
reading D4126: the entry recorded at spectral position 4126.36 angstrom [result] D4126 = 10.36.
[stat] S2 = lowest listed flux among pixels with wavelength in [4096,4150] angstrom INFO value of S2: 9.323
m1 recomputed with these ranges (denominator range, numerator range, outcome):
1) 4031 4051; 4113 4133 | 1.06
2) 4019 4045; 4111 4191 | 0.98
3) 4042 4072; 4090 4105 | 1.05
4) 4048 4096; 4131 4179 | 0.99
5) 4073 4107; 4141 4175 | 0.97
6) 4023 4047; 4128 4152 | 1.02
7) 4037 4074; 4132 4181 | 1.02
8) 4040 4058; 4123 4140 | 1.05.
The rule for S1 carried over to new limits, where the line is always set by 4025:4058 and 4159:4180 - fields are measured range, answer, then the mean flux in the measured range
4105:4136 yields -0.05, 10.7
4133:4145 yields -0.08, 11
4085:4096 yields -0.12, 11.5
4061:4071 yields 0.04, 9.95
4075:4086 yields -0.02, 10.4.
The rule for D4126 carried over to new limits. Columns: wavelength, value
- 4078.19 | 10.15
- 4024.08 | 11.38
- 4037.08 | 10.67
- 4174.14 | 9.95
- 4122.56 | 11.16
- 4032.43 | 9.733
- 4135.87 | 11.13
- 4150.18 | 9.986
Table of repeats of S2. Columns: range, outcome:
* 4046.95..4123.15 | 9.291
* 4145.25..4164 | 9.89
